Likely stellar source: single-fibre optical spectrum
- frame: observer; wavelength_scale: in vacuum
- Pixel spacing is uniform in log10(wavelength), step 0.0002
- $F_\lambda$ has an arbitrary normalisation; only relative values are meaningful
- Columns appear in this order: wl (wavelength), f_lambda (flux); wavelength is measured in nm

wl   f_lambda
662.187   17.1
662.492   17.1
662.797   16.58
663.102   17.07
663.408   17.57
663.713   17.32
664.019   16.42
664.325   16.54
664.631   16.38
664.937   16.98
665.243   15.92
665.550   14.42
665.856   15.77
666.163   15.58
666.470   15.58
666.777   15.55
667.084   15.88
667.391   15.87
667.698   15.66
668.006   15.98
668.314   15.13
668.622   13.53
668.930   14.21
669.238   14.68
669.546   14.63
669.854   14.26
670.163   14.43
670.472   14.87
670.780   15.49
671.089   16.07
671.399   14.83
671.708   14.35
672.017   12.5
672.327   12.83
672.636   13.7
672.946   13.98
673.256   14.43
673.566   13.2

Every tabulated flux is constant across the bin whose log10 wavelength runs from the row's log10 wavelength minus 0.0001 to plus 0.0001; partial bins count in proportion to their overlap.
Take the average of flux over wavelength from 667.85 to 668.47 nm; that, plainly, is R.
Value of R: 15.5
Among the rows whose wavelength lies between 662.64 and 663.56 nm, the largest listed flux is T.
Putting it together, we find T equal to 17.57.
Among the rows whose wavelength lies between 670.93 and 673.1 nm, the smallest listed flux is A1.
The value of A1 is 12.5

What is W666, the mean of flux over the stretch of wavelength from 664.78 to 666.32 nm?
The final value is 15.7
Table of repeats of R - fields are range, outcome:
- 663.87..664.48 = 16.5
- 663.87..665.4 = 16.4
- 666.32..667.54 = 15.7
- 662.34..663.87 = 17.1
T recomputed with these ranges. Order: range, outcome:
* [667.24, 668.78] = 15.98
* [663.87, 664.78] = 16.54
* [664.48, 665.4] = 16.98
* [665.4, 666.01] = 15.77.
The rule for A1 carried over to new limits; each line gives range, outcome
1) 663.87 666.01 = 14.42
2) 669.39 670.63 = 14.26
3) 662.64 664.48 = 16.42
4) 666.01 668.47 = 15.13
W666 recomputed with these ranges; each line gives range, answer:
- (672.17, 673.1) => 13.5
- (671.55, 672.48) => 13.2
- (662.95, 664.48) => 17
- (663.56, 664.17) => 16.9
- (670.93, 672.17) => 14.4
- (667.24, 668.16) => 15.8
